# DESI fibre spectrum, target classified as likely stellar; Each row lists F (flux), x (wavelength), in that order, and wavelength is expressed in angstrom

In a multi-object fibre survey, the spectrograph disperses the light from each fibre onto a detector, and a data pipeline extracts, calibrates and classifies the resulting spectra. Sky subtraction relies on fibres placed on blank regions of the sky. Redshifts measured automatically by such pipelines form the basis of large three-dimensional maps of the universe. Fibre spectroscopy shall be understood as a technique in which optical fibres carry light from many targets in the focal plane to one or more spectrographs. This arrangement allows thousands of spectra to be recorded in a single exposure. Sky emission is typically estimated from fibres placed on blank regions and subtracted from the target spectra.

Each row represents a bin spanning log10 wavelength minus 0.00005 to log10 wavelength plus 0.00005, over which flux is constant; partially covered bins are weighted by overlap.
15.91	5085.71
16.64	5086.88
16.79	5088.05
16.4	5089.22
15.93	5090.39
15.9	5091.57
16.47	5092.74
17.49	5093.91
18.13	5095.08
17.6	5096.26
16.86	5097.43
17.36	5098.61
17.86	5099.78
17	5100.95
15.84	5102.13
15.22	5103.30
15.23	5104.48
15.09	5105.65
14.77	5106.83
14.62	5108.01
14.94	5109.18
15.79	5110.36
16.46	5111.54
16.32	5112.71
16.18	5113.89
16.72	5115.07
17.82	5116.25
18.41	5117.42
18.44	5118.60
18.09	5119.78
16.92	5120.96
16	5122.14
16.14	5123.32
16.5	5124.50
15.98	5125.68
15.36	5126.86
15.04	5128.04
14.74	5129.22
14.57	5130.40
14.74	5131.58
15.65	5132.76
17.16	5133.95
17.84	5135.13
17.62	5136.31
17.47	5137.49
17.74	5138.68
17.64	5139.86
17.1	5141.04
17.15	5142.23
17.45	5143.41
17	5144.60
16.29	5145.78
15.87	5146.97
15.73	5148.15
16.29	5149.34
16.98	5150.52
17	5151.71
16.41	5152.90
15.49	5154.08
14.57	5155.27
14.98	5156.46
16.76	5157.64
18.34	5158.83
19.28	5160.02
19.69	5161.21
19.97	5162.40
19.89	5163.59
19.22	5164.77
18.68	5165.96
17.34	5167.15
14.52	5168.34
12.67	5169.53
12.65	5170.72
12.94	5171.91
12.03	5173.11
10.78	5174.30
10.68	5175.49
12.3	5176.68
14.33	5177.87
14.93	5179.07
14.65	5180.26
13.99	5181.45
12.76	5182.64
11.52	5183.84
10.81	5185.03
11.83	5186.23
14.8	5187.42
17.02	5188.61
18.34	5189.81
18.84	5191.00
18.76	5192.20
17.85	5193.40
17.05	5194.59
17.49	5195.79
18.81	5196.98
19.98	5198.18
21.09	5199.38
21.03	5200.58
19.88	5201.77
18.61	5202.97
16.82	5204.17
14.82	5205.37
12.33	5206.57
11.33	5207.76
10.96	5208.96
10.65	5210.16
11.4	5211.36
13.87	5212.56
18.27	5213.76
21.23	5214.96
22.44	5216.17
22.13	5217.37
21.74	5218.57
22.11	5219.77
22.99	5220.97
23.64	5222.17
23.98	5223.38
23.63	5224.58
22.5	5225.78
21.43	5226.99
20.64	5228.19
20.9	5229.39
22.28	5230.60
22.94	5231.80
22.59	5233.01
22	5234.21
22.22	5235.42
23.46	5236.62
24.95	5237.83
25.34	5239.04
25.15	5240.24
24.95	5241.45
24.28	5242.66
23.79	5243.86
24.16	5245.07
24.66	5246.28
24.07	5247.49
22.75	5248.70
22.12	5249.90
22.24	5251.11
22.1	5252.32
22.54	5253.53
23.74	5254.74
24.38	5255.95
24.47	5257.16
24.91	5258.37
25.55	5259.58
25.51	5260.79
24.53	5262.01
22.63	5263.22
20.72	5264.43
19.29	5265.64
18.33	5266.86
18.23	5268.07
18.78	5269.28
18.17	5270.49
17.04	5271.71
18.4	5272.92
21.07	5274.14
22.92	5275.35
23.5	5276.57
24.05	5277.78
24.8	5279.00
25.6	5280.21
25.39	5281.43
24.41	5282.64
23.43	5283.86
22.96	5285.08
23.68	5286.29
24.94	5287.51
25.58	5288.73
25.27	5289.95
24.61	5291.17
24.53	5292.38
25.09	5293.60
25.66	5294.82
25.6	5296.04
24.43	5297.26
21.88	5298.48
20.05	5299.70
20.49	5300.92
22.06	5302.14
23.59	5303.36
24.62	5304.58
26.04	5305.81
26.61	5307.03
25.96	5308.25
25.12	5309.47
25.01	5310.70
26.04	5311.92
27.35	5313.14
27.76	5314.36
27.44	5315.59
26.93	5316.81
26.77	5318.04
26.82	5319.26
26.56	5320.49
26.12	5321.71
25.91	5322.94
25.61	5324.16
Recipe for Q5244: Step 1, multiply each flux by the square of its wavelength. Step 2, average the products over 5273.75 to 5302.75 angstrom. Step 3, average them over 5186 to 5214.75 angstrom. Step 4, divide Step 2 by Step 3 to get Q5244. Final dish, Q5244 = 1.50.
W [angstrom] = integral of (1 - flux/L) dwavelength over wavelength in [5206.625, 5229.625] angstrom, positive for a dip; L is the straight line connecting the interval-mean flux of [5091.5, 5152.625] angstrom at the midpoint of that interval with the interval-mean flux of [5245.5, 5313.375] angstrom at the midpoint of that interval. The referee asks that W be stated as 1.8 angstrom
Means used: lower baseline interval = 16.5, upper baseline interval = 23.3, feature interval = 19.1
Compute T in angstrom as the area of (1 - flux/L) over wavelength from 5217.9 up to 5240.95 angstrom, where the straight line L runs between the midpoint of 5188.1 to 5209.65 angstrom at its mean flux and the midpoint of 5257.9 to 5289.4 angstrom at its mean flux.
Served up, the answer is -4.2 angstrom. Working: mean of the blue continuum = 17.2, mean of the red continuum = 22.5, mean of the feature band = 22.9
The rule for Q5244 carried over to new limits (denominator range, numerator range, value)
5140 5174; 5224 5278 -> 1.42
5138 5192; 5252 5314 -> 1.56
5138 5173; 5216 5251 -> 1.43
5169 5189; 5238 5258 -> 1.89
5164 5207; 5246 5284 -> 1.48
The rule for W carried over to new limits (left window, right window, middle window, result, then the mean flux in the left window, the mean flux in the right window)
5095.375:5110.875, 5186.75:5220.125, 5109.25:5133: 0.03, 16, 17.4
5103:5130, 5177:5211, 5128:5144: -0.60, 16.1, 15.7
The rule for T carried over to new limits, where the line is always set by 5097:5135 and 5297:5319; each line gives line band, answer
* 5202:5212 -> 3.30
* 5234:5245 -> -1.15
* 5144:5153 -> 0.63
